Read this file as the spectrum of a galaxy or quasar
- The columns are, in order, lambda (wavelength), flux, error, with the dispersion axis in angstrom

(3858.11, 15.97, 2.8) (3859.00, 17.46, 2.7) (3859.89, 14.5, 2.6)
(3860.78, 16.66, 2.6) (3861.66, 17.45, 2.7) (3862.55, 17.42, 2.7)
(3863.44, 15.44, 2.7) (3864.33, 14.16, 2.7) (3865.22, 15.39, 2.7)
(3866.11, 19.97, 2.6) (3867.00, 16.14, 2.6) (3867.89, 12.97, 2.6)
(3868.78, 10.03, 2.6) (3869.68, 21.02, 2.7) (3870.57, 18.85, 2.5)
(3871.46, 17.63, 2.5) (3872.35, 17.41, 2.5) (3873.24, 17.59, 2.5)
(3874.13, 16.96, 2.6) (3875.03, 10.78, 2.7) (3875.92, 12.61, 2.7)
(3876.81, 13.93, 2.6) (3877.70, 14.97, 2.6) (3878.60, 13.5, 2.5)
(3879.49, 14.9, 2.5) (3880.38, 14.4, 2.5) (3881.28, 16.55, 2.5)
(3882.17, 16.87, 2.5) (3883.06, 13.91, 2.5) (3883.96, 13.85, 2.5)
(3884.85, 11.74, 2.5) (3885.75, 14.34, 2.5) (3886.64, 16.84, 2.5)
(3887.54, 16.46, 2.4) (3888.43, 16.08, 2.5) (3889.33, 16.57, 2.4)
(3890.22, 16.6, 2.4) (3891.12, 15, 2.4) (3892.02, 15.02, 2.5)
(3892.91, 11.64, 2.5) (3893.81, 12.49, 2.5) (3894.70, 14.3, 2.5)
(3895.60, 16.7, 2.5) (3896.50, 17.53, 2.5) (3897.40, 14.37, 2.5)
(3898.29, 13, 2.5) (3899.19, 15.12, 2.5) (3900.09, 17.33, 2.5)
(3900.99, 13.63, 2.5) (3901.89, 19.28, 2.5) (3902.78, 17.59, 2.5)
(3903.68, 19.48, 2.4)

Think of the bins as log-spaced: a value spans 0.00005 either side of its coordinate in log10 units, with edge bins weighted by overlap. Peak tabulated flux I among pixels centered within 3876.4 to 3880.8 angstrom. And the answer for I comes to 14.97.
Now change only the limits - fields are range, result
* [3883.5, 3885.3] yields 13.85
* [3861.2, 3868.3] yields 19.97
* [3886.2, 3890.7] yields 16.84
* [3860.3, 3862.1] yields 17.45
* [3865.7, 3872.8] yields 21.02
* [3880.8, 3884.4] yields 16.87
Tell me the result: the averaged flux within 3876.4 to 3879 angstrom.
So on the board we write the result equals 14.1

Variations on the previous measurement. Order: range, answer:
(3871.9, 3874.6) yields 17.3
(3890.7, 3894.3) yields 13.6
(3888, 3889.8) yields 16.3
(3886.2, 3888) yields 16.6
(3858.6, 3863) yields 16.7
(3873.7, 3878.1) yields 13.8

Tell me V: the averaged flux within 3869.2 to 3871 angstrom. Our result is 19.7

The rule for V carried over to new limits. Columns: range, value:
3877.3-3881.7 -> 14.8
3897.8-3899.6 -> 14.1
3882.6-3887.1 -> 14.1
